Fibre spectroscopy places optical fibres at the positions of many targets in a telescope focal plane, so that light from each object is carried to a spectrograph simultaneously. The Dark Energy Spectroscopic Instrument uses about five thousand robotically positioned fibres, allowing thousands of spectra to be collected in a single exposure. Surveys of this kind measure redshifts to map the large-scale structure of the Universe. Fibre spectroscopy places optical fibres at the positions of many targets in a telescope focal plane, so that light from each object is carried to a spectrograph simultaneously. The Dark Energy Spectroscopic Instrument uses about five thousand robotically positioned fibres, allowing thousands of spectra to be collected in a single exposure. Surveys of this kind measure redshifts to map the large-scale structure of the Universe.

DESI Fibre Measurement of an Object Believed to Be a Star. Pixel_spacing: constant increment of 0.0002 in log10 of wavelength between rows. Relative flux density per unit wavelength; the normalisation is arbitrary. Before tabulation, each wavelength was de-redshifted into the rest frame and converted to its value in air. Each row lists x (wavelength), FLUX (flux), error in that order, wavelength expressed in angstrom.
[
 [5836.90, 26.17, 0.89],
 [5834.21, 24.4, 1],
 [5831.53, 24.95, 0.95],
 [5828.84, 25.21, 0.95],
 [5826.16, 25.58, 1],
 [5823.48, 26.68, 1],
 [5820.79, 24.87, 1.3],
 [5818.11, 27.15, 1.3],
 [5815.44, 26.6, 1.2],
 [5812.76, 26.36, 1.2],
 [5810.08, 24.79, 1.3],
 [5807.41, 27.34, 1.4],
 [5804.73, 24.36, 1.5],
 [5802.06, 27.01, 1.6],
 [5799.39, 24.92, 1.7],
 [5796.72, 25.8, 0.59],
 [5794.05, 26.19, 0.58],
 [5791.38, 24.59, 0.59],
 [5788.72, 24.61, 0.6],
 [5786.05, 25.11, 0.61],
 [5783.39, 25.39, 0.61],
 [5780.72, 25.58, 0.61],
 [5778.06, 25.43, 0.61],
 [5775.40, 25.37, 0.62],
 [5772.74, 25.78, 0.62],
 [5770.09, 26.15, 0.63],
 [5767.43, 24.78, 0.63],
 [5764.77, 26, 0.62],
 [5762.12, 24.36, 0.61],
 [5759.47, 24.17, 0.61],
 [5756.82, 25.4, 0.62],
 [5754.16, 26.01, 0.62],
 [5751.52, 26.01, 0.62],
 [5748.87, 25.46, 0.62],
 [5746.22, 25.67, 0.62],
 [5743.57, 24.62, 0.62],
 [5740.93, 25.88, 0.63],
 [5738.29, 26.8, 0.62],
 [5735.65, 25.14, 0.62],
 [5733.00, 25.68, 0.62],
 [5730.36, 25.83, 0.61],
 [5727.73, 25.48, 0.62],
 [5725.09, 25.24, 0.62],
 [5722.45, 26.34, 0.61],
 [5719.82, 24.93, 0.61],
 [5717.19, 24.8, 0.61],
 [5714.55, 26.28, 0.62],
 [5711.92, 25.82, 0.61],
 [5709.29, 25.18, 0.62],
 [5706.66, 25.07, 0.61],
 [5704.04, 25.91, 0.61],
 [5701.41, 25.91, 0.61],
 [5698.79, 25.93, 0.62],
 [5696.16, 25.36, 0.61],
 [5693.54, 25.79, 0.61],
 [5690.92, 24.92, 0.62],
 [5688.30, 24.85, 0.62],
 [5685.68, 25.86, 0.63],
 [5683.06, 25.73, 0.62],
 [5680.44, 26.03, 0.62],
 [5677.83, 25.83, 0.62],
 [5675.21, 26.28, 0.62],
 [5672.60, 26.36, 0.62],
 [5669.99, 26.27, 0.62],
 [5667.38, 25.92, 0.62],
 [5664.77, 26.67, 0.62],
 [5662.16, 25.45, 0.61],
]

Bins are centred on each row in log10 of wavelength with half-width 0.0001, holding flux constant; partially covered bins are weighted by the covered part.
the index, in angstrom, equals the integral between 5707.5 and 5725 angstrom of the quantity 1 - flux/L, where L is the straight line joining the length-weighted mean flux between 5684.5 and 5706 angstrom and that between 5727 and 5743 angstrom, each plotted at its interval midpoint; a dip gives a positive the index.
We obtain 0.10 angstrom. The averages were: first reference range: 25.6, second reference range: 25.8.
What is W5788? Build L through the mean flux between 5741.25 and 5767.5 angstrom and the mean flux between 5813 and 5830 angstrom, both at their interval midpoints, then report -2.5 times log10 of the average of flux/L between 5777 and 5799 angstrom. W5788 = 0.02 mag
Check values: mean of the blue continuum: 25.3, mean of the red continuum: 26.1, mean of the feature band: 25.3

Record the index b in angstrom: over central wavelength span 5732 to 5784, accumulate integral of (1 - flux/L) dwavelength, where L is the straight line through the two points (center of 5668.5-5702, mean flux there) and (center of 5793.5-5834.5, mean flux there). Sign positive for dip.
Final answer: 0.6 angstrom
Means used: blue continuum 25.8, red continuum 25.8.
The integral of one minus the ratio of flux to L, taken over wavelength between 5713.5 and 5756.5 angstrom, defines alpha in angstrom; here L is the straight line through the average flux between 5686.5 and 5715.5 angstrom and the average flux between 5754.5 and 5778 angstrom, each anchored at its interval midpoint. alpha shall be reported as -0.36 angstrom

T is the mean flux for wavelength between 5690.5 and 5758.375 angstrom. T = 25.6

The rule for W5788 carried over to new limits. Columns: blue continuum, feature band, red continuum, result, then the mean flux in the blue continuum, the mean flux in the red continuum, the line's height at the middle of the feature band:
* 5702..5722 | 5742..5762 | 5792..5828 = 0.02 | 25.5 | 25.9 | 25.7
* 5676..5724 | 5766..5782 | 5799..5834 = 0.01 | 25.6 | 25.8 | 25.7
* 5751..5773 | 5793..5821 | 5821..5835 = -0.03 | 25.4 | 25.4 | 25.4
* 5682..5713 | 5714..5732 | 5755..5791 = 0.00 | 25.5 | 25.2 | 25.4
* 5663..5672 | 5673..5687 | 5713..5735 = 0.01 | 26.2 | 25.6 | 26.1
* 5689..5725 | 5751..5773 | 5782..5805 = 0.00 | 25.5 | 25.4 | 25.4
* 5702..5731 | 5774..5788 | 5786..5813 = 0.01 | 25.5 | 25.5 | 25.5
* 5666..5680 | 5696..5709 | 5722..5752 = 0.01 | 26.1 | 25.6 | 25.9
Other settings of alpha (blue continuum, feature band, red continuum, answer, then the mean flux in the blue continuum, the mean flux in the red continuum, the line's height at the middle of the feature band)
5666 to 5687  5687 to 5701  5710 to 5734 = 0.25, 26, 25.6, 25.9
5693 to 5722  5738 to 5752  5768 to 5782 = -0.03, 25.6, 25.6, 25.6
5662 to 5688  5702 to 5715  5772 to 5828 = 0.15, 26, 25.7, 25.9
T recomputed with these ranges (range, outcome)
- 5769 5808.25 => 25.6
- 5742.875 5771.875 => 25.4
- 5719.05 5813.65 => 25.5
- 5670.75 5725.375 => 25.7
